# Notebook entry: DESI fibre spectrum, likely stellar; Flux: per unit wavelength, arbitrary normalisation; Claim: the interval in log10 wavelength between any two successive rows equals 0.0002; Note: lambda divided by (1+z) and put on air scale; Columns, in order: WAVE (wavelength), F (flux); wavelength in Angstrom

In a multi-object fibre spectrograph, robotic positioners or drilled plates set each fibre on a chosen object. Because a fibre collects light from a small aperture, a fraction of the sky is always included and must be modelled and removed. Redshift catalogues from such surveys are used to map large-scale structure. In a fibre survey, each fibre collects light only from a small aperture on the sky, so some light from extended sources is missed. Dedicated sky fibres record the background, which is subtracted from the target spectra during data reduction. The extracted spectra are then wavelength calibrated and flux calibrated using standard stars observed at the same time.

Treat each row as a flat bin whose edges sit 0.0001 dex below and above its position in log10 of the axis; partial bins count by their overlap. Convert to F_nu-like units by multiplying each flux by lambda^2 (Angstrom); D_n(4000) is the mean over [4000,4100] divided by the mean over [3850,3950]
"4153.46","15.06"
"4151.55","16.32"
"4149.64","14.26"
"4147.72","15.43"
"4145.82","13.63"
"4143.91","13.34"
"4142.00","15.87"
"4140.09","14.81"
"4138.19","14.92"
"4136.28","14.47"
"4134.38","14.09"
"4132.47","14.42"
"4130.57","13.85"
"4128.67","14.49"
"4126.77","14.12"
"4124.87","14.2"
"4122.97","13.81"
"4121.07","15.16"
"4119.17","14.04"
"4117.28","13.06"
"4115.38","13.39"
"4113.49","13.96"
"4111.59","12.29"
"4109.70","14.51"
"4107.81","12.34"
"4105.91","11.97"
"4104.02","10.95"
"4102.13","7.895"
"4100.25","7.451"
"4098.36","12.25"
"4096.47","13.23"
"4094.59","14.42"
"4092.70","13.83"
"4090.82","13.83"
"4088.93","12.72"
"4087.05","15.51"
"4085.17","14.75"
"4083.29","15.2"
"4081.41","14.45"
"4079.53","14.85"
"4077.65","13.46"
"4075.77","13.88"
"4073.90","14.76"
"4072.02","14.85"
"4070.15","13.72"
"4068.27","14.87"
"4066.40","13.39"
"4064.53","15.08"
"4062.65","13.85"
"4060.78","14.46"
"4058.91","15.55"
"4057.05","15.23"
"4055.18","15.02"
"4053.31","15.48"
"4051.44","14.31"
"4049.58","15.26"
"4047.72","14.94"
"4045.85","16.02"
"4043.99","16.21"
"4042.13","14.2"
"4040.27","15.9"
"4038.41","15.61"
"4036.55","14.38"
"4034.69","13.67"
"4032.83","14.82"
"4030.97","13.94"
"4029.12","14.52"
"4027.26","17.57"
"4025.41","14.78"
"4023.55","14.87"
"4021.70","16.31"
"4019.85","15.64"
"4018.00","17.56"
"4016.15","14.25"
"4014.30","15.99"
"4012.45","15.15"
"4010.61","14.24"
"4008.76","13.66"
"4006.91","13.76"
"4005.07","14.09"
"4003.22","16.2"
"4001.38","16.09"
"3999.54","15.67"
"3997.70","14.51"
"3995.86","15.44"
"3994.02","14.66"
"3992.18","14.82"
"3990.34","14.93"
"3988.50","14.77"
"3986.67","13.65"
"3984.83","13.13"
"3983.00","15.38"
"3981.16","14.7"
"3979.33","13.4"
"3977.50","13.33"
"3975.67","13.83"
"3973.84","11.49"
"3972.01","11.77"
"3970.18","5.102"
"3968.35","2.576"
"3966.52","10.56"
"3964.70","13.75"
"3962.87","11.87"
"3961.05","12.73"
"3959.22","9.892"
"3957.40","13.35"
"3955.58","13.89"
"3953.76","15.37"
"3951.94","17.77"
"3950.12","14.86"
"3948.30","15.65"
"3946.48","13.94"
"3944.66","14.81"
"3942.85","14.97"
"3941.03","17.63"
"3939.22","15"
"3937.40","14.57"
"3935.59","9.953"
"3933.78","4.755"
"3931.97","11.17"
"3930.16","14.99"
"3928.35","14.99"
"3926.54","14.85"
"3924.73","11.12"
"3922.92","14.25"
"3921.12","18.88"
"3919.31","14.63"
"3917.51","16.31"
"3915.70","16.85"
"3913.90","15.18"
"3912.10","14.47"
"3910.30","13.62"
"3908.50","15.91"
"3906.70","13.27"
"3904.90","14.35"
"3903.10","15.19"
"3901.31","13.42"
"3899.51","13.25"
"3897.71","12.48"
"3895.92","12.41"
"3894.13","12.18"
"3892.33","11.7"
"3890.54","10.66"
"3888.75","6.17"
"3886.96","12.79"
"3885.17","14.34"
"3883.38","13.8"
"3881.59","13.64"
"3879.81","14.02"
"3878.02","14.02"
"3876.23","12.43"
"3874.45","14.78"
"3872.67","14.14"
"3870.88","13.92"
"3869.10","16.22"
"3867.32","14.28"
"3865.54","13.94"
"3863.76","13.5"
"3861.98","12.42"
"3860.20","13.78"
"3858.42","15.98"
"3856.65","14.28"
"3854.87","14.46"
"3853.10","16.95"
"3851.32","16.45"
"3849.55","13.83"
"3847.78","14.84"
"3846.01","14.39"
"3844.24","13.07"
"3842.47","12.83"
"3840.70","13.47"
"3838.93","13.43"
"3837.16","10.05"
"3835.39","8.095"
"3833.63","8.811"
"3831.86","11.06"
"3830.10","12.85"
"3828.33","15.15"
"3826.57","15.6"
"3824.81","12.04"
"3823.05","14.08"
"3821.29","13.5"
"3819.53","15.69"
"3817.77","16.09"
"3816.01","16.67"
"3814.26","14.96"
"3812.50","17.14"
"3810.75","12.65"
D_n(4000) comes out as 1.1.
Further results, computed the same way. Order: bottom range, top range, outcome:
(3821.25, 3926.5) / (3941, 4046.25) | 1.10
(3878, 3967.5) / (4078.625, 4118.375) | 1.04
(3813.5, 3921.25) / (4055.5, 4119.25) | 1.10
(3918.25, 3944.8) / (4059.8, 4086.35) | 1.12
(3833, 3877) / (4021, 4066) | 1.21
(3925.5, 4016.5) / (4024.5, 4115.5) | 1.09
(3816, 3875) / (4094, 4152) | 1.12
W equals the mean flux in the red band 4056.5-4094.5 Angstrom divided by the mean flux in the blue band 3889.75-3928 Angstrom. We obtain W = 1.02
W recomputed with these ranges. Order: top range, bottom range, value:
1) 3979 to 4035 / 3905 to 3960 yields 1.05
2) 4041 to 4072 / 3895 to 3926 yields 1.03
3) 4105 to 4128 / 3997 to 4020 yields 0.90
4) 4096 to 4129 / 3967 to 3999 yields 0.99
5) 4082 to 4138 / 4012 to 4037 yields 0.87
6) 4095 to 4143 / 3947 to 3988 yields 1.05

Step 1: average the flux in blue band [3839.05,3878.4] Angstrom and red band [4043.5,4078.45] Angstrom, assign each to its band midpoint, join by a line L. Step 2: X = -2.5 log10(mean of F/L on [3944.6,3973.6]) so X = 0.18 mag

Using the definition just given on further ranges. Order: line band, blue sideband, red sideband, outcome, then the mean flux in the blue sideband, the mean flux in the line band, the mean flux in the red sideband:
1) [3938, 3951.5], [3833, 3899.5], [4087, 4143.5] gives -0.157 mag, 13.2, 15.3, 13.4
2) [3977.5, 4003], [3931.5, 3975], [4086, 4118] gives -0.180 mag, 12.4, 14.7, 12.6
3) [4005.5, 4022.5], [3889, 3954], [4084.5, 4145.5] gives -0.108 mag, 13.9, 15.1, 13.4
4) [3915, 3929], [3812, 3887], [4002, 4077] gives -0.067 mag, 13.9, 15.2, 14.9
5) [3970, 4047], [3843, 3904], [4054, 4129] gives -0.074 mag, 13.6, 14.6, 13.7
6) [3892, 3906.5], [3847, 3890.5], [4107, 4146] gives 0.058 mag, 13.9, 13.2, 14.1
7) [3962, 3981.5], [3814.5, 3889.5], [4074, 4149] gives 0.231 mag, 13.6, 11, 13.6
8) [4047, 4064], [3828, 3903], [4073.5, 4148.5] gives -0.105 mag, 13.2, 14.9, 13.6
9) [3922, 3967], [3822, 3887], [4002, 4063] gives 0.068 mag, 13.6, 13.5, 15.1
